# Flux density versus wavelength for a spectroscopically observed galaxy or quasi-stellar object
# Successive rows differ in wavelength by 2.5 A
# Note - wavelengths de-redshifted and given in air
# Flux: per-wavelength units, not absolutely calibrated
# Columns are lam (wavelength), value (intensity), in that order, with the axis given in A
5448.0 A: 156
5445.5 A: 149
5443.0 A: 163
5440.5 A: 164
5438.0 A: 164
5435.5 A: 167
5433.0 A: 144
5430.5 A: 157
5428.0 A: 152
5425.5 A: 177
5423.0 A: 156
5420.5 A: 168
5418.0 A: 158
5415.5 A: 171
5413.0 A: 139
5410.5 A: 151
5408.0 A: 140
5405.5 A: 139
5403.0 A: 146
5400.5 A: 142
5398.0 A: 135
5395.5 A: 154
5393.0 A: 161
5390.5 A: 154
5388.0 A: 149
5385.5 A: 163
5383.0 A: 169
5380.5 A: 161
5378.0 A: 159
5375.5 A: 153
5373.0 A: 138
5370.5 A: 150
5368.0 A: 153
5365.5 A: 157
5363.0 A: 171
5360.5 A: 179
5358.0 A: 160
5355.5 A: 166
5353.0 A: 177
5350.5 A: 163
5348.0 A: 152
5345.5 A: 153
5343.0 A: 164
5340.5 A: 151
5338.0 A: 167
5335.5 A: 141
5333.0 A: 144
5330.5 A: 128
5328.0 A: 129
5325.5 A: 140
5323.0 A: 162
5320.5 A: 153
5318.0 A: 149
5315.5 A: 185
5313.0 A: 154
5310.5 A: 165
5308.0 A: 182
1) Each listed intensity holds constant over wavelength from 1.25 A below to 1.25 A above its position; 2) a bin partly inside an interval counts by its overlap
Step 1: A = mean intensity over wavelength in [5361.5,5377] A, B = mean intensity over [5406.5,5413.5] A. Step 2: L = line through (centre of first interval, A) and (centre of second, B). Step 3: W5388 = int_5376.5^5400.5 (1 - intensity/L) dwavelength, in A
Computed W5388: -1.0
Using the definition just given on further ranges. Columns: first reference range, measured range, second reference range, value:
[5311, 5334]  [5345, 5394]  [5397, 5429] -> -2.8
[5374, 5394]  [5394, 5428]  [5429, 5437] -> 1.1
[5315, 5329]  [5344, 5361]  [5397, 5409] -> -1.9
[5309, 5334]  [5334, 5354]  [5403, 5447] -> -0.8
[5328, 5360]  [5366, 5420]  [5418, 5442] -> 2.2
